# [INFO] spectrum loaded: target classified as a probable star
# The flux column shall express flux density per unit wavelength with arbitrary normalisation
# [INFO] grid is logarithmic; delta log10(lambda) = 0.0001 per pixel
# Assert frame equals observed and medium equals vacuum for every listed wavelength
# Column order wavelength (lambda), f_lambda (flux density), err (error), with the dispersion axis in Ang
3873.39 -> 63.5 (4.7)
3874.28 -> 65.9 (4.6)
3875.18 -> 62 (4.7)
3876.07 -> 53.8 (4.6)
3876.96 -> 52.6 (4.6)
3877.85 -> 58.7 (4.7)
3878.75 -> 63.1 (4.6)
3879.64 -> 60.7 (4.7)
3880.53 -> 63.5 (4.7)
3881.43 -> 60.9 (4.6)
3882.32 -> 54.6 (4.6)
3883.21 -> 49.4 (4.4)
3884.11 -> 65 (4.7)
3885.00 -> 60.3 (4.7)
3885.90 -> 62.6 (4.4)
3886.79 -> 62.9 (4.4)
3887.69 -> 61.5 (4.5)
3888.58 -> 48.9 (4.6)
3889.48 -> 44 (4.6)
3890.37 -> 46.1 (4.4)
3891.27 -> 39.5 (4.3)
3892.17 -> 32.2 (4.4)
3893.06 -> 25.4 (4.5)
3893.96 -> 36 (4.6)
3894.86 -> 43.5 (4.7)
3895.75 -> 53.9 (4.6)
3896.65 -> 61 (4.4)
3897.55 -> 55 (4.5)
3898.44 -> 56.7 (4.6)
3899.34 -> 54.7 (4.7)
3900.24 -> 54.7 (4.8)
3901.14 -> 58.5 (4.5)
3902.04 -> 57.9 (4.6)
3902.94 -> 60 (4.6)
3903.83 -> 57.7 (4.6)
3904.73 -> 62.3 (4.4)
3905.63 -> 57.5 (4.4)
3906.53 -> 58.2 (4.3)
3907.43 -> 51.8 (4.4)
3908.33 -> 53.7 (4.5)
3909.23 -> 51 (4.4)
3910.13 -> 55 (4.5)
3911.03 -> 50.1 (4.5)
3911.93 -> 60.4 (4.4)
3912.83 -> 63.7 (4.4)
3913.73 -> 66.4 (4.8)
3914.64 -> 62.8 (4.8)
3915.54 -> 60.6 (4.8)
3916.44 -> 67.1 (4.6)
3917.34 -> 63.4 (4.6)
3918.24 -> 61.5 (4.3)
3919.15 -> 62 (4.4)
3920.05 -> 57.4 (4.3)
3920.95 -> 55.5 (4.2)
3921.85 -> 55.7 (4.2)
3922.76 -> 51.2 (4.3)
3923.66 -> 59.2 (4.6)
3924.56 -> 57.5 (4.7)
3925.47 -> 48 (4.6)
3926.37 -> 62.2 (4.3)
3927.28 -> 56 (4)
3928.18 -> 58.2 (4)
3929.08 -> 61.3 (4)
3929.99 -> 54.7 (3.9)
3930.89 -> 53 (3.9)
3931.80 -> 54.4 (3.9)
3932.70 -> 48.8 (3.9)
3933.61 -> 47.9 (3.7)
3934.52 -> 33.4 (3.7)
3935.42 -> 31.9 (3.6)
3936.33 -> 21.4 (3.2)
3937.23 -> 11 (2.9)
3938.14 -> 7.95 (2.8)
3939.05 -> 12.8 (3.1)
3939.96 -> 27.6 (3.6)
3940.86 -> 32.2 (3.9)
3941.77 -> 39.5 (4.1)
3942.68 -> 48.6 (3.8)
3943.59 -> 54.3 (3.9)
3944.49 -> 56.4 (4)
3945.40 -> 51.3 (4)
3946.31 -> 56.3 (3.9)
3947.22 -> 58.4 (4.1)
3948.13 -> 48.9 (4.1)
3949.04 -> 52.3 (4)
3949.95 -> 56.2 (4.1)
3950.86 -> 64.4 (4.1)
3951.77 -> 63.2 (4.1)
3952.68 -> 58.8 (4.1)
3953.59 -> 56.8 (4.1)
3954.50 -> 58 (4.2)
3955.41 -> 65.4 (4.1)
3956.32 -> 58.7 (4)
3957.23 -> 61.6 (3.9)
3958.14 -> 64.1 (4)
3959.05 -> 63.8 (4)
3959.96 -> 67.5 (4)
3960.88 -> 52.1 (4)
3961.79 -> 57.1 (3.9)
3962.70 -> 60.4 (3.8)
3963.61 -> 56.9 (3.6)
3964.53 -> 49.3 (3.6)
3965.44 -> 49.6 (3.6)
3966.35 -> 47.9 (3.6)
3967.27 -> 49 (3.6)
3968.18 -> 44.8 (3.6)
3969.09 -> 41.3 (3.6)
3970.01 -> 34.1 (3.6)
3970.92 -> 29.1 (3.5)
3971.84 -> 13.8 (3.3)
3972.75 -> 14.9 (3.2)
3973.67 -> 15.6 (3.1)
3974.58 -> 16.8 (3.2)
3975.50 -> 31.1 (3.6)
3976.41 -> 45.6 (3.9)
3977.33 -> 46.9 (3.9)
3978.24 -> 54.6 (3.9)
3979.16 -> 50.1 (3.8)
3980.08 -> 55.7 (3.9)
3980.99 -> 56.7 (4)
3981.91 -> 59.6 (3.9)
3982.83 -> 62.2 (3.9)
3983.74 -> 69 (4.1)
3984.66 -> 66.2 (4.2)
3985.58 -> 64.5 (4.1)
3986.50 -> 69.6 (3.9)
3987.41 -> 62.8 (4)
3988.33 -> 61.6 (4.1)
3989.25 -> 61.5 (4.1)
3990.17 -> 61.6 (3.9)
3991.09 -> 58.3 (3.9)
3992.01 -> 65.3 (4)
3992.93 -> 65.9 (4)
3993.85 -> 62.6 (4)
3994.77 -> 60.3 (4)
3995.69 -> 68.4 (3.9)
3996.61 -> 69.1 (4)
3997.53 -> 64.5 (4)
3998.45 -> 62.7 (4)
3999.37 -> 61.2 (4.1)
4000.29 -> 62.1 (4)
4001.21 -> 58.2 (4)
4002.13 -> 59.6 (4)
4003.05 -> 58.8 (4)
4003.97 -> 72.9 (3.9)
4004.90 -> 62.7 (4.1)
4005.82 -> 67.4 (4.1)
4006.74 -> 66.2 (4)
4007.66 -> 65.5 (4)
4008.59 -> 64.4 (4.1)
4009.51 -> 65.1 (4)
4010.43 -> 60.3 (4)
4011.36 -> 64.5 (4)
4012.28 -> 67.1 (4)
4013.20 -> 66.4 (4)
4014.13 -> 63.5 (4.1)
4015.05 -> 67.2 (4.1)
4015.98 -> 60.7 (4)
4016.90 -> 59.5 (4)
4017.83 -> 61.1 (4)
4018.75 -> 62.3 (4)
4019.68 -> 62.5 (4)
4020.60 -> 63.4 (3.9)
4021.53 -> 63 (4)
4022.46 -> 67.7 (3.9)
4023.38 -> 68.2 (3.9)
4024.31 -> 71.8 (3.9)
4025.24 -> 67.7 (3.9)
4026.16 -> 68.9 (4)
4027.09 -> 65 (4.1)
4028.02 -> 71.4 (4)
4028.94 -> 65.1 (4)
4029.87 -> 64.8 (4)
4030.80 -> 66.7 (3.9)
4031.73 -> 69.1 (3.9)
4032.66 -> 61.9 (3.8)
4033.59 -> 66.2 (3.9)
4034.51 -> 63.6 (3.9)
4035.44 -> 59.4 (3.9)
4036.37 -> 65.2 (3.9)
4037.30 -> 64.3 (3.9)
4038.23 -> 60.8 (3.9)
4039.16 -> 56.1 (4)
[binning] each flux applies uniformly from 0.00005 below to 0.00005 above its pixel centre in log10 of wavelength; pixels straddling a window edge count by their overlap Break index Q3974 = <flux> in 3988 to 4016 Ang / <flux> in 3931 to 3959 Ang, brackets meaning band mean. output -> 1.35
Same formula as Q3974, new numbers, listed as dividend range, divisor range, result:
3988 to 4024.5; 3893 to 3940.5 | 1.24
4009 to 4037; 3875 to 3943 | 1.26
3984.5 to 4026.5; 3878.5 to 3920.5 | 1.15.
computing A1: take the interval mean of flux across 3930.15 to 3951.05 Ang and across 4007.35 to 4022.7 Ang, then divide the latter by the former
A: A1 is 1.5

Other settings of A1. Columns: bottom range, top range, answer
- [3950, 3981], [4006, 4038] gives 1.34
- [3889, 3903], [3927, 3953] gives 0.94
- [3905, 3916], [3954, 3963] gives 1.06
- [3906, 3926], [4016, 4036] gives 1.13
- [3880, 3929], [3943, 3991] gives 0.95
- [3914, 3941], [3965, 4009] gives 1.13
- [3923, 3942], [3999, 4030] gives 1.54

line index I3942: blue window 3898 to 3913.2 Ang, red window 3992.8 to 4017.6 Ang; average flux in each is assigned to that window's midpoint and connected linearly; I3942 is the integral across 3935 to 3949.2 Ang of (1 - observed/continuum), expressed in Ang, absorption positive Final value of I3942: 5.1 Ang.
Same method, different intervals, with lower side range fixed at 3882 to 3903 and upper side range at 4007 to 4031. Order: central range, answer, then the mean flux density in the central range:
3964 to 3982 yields 6.1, 40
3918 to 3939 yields 3.0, 47.4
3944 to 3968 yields 0.6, 57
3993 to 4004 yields 0.0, 63.1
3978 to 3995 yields 0.0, 61.6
